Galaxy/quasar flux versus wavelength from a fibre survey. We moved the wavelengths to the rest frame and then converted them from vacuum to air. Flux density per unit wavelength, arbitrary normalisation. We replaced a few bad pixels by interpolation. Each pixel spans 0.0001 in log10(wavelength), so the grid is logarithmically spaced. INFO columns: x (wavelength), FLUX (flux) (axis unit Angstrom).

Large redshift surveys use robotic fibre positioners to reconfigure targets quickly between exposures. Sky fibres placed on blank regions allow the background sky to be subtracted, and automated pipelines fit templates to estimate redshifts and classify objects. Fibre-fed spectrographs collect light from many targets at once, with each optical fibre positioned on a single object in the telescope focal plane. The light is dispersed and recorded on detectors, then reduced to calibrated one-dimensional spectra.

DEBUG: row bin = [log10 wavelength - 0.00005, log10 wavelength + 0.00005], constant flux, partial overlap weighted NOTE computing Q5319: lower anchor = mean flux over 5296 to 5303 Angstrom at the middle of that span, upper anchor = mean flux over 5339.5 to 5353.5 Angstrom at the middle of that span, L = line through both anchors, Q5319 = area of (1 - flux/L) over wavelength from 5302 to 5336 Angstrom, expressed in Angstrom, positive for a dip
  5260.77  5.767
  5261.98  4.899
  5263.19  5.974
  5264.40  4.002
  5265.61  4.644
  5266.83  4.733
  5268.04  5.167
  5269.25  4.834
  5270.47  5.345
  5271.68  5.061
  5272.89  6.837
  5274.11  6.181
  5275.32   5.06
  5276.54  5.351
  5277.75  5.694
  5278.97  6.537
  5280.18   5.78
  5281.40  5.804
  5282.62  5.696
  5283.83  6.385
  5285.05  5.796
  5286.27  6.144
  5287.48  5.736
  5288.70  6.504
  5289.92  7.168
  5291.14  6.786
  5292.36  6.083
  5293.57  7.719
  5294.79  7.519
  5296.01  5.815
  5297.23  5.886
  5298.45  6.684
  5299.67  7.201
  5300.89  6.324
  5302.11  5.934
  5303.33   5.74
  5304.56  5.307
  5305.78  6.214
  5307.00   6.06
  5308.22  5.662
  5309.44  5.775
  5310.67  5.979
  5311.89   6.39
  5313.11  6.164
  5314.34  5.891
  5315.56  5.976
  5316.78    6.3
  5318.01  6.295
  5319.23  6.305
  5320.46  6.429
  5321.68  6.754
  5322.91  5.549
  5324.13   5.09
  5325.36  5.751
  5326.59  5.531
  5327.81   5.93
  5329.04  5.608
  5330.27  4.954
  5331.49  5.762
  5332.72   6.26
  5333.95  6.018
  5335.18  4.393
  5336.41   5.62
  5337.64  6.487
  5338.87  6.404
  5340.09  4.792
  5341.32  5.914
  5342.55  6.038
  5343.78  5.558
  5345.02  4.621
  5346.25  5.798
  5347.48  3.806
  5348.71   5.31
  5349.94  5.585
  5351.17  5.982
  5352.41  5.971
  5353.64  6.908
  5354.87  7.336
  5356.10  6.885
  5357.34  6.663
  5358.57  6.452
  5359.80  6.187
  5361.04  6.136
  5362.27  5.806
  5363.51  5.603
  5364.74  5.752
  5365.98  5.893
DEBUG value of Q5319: 0.61 Angstrom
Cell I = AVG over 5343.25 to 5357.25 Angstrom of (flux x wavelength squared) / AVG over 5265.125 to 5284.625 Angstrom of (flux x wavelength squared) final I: 1.08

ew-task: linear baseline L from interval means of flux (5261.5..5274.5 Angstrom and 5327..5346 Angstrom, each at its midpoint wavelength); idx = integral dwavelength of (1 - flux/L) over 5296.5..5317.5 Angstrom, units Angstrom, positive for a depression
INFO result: -2.43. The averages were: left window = 5.23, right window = 5.63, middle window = 6.09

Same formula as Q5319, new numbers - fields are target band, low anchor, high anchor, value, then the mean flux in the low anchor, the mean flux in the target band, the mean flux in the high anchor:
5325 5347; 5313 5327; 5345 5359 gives 1.38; 6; 5.62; 6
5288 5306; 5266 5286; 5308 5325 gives -1.89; 5.64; 6.46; 6.04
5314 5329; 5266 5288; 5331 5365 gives -0.48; 5.66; 5.97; 5.86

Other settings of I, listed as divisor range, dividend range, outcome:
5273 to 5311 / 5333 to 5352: 0.91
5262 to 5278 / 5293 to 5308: 1.22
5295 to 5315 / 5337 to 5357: 0.98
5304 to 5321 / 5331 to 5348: 0.92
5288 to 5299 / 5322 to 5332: 0.84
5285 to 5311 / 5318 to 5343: 0.93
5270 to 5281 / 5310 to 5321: 1.09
